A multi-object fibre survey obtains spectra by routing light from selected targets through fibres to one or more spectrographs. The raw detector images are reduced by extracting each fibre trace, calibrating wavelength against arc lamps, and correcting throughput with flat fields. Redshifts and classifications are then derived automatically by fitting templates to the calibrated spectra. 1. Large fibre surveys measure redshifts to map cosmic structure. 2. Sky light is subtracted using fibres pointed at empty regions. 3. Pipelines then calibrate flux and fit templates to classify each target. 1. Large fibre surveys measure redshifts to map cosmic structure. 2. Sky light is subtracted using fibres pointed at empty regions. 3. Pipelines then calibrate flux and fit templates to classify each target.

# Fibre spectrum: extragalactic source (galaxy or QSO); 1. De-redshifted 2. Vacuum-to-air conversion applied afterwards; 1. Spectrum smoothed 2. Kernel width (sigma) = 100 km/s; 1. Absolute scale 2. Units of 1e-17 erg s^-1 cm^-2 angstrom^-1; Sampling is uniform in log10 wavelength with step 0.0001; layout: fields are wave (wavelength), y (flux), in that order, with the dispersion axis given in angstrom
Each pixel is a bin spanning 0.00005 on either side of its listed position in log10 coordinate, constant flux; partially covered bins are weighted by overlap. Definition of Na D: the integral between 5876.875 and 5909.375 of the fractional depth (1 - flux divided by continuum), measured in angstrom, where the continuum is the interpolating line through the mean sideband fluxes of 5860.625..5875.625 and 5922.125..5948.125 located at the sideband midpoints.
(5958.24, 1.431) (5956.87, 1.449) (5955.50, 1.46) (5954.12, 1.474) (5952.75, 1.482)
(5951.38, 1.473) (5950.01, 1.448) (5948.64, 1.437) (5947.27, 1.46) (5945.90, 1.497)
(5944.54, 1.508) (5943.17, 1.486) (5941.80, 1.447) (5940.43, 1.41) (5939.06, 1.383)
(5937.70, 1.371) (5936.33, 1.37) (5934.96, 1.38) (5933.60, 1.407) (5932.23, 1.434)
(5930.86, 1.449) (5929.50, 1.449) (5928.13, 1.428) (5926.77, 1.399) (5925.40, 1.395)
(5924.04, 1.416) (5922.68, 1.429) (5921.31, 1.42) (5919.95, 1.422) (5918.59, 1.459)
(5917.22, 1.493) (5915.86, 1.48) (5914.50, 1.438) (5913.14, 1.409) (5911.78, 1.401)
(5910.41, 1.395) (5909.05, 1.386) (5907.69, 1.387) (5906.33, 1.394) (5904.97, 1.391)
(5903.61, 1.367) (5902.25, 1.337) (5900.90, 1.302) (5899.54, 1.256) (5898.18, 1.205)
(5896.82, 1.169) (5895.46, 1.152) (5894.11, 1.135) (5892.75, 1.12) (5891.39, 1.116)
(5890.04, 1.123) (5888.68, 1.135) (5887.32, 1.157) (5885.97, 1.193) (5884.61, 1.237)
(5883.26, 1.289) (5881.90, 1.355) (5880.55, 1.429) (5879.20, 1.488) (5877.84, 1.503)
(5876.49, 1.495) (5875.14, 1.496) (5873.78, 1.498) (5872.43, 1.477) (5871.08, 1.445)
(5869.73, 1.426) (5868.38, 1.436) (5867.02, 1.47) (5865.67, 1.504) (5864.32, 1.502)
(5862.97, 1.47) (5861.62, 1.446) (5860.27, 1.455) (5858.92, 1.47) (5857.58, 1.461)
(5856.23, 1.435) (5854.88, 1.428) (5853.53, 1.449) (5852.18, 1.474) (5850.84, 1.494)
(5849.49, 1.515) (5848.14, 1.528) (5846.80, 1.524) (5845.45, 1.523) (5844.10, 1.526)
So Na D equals 3.9 angstrom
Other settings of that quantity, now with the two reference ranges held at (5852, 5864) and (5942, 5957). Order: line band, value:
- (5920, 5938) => 0.7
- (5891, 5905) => 2.2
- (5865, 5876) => -0.1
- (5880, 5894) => 2.4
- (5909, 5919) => 0.2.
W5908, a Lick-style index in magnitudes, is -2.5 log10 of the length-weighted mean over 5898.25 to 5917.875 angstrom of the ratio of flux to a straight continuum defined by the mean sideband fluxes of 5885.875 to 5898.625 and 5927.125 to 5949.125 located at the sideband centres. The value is -0.11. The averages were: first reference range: 1.15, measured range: 1.38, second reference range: 1.43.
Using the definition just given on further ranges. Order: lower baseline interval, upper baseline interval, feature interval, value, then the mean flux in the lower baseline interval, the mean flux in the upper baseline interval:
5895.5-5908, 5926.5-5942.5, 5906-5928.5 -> -0.053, 1.3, 1.41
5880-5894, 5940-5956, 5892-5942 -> -0.026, 1.21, 1.47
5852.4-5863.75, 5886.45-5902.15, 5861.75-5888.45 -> -0.068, 1.45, 1.18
